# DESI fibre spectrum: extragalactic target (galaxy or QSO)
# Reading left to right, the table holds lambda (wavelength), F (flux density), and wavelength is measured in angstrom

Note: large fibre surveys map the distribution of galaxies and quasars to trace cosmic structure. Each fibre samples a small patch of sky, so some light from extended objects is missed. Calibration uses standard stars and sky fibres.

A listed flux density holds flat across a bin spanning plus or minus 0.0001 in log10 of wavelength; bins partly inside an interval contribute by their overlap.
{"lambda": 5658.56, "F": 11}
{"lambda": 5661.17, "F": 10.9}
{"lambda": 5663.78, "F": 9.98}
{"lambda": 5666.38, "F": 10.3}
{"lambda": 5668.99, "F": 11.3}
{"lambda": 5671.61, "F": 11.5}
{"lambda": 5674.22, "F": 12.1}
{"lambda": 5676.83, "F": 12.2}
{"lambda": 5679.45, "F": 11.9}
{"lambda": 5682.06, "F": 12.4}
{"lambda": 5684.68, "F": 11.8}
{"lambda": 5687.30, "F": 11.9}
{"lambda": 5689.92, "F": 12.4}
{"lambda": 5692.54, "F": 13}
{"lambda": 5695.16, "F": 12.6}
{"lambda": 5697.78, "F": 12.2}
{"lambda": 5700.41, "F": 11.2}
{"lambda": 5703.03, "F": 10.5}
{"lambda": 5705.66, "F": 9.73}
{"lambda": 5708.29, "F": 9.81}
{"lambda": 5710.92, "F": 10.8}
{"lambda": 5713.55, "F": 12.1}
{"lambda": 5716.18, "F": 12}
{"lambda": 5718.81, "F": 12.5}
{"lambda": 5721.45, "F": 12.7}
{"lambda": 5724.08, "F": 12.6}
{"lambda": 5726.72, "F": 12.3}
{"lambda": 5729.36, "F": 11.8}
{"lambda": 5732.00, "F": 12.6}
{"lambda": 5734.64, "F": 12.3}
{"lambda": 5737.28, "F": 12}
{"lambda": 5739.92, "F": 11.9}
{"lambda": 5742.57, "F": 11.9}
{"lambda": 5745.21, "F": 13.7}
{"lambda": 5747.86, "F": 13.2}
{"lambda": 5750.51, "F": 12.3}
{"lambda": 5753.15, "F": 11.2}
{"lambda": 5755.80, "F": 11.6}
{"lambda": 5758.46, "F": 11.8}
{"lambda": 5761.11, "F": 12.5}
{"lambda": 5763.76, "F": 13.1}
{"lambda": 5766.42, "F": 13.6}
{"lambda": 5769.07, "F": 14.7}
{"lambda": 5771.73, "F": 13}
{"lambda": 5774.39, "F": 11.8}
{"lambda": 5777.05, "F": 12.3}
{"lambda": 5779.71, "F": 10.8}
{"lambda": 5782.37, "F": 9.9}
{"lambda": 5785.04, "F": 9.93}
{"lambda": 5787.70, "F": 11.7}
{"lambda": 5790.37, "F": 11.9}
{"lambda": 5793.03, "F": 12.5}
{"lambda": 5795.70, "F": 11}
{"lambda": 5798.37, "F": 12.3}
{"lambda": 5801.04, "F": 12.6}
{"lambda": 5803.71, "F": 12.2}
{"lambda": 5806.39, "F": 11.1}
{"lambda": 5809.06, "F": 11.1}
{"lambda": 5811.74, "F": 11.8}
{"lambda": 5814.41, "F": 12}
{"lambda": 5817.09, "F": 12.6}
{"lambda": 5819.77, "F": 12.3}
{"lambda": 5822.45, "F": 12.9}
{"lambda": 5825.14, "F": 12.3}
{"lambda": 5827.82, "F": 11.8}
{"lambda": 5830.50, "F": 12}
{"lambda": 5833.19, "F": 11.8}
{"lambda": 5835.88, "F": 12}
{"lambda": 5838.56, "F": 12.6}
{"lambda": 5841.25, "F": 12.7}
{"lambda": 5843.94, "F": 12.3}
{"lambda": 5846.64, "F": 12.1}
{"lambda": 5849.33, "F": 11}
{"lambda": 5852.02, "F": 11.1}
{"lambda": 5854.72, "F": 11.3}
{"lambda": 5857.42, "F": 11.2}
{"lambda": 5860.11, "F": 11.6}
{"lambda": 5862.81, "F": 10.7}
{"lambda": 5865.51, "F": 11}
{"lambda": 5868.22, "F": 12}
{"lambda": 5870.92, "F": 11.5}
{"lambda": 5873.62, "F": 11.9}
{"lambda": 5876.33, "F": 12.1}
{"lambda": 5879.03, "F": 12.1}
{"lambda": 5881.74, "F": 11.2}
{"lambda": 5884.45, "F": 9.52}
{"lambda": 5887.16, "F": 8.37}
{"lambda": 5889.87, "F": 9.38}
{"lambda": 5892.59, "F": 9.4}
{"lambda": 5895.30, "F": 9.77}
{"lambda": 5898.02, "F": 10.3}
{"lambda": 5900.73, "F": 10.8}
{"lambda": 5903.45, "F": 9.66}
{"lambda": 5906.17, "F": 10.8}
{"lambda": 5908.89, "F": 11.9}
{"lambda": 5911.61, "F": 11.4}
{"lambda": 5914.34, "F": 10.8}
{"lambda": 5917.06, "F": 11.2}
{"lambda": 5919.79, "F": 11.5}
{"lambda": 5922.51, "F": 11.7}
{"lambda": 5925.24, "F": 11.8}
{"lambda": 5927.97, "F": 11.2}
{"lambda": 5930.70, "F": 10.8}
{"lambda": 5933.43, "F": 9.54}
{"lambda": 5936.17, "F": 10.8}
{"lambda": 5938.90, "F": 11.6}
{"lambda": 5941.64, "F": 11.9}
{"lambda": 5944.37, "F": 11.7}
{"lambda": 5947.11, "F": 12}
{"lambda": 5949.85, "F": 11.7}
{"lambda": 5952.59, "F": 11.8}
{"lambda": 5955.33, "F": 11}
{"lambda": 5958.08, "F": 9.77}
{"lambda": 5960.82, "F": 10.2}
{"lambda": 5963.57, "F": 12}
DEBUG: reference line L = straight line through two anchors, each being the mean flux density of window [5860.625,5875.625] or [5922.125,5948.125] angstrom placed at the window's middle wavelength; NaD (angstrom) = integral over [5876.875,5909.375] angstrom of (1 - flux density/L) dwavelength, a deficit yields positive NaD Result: 3.2 angstrom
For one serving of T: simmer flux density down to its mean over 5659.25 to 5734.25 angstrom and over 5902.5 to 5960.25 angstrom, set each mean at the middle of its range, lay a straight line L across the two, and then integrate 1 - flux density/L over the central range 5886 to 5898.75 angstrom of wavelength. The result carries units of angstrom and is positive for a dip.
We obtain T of 2.1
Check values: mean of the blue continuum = 11.7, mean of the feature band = 9.41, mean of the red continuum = 11.2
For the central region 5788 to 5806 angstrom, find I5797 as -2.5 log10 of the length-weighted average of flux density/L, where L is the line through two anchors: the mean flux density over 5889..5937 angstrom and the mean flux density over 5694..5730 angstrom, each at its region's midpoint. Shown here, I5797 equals -0.07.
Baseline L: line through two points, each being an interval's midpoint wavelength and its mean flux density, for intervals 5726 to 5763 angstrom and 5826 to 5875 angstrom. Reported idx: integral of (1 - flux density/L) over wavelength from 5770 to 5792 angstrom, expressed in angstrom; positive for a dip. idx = 1.0 angstrom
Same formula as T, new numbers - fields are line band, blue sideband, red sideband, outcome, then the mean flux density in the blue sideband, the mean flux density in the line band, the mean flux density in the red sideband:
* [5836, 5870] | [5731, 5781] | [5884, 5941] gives -1.00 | 12.4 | 11.6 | 10.6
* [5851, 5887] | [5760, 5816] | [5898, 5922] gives 0.33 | 12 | 11.2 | 11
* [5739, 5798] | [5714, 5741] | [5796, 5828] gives 0.28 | 12.3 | 12.1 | 12.1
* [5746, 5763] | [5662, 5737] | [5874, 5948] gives -1.00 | 11.7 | 12.2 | 10.9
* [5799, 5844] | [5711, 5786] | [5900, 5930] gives -1.44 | 12.2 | 12.1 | 11.2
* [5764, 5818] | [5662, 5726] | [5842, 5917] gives -3.23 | 11.6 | 12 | 11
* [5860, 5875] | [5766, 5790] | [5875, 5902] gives -1.19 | 11.9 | 11.4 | 10.3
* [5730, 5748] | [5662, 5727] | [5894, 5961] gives -1.41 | 11.7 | 12.4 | 11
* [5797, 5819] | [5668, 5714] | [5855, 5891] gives -1.48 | 11.6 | 12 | 11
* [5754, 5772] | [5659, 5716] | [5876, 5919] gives -2.80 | 11.5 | 12.8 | 10.5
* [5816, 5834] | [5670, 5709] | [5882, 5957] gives -1.70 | 11.7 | 12.2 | 10.8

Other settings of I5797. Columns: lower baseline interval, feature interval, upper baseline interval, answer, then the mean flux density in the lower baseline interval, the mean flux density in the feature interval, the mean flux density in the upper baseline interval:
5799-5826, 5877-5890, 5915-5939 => 0.12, 12.1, 10.3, 11.1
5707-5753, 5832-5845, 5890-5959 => -0.07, 12.1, 12.3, 11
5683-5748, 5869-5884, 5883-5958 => -0.06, 12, 11.6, 10.8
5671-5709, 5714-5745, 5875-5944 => -0.07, 11.7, 12.3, 10.8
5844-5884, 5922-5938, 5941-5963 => 0.04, 11.5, 11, 11.3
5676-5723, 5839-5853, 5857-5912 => -0.09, 11.8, 11.9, 10.8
